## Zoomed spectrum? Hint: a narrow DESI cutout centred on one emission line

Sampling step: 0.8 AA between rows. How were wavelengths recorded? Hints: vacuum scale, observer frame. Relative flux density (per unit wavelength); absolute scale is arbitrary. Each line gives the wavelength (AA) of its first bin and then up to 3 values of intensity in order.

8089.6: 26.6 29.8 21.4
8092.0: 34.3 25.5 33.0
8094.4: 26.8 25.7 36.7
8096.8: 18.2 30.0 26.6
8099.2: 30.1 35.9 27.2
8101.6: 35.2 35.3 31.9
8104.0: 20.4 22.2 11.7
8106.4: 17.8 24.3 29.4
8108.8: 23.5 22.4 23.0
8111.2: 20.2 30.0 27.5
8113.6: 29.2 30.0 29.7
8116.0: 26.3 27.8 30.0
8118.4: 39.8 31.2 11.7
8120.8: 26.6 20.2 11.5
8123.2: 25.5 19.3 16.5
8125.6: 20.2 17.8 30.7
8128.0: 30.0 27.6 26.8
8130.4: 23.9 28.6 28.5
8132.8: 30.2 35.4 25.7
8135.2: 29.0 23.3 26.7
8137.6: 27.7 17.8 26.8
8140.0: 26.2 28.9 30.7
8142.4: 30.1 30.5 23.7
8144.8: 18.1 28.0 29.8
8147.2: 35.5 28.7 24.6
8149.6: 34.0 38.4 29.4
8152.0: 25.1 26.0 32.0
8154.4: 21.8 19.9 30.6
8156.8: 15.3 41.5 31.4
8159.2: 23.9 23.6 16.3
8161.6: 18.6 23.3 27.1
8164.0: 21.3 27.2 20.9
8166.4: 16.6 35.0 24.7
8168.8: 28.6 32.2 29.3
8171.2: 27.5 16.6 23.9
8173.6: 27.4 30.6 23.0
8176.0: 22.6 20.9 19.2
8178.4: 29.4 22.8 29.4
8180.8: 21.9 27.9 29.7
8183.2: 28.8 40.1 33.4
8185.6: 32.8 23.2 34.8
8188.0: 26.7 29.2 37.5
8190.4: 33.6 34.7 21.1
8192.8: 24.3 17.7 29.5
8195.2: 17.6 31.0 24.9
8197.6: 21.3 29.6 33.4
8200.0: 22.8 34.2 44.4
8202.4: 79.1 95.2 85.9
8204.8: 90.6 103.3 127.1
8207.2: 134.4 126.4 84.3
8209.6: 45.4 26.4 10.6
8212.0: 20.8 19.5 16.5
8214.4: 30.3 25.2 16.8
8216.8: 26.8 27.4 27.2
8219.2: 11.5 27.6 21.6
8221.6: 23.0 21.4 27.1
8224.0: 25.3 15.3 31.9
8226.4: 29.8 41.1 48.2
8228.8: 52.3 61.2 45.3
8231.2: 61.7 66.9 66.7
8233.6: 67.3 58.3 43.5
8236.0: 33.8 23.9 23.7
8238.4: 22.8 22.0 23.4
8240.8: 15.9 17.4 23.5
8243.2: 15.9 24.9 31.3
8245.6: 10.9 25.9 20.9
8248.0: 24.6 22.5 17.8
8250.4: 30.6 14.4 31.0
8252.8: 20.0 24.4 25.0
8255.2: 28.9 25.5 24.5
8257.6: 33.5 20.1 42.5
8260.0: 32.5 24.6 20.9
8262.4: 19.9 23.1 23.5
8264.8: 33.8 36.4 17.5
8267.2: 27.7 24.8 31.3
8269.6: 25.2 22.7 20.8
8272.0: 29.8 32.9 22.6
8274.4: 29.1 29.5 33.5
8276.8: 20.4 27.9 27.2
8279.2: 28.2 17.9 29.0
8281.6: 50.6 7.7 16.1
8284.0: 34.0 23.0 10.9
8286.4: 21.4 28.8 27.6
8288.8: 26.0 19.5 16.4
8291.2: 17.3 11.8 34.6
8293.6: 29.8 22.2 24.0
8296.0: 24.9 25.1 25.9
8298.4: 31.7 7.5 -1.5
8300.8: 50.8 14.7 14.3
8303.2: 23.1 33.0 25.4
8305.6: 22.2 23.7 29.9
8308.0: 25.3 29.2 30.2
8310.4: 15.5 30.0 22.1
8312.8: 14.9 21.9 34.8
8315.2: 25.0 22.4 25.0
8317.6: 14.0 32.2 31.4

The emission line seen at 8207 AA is H-alpha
